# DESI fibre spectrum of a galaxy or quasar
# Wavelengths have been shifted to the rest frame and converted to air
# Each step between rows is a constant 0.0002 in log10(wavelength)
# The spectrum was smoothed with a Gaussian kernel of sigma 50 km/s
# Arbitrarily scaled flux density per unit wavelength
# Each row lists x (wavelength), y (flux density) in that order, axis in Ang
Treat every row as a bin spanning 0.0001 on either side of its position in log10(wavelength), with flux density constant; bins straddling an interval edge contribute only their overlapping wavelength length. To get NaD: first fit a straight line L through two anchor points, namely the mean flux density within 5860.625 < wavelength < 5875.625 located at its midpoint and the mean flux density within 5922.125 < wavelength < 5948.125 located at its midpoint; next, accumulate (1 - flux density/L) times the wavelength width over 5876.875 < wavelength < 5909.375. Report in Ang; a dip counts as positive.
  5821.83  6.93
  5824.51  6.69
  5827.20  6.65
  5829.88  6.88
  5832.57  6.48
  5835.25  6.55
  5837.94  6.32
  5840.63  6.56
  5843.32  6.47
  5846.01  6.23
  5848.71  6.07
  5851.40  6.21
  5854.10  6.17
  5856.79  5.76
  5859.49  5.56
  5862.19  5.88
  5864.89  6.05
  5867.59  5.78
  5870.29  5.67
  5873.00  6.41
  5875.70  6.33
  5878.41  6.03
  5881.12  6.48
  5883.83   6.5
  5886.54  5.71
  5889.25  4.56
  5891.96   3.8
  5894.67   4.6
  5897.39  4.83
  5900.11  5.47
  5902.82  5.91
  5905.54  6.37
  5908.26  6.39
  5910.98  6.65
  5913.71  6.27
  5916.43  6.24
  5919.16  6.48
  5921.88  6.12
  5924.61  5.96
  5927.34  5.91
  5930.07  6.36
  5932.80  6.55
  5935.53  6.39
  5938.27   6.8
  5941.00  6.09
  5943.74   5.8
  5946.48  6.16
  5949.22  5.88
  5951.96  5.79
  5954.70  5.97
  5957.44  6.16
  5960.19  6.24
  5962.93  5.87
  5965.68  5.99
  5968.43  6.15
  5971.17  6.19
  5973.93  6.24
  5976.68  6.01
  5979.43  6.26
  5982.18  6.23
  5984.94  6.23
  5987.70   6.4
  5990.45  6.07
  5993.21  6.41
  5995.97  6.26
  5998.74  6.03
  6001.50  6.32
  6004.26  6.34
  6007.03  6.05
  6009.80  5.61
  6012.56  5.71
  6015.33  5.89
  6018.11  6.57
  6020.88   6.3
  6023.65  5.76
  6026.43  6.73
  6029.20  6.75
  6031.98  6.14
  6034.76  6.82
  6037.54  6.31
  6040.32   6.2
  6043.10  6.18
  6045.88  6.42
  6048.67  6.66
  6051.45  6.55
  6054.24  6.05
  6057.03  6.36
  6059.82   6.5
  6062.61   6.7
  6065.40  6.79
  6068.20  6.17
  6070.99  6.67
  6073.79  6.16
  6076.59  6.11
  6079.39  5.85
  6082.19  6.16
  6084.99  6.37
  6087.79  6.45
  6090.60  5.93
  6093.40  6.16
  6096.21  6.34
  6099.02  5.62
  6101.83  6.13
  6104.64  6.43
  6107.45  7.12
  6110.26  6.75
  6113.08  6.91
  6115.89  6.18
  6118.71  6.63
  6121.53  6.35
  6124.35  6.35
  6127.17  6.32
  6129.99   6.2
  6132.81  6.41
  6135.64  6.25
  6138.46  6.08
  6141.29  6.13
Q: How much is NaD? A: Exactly 2.8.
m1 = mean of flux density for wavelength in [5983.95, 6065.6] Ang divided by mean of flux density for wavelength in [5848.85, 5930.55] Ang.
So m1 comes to 1.07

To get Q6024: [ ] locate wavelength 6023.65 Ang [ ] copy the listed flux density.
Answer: 5.76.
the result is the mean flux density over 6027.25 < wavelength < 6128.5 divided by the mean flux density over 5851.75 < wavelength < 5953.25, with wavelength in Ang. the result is 1.07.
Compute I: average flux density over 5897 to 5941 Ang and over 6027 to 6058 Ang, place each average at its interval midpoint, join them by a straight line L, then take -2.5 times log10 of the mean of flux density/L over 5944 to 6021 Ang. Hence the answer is 0.03 mag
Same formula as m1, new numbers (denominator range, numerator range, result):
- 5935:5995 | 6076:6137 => 1.03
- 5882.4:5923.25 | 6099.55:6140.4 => 1.12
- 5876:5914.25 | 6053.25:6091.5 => 1.11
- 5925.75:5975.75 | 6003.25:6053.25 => 1.02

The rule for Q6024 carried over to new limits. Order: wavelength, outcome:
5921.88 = 6.12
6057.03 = 6.36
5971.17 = 6.19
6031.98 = 6.14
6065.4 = 6.79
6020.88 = 6.3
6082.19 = 6.16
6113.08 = 6.91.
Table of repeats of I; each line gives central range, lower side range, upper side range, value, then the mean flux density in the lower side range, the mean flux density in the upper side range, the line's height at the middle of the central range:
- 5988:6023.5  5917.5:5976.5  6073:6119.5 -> 0.015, 6.14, 6.31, 6.21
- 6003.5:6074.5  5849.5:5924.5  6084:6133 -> -0.020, 5.86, 6.37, 6.21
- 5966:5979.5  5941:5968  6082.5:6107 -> -0.022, 5.99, 6.21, 6.02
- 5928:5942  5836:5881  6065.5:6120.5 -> -0.041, 6.11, 6.33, 6.18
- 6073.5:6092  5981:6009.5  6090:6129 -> 0.034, 6.21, 6.38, 6.34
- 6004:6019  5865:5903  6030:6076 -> 0.041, 5.58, 6.42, 6.21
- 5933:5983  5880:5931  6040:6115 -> -0.027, 5.82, 6.36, 5.98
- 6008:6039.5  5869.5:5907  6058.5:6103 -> -0.029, 5.62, 6.26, 6.07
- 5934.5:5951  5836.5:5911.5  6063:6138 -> -0.027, 5.88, 6.34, 6.02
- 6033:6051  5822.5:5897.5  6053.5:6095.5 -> -0.031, 6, 6.3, 6.25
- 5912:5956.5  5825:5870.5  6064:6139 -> 0.014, 6.21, 6.33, 6.26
